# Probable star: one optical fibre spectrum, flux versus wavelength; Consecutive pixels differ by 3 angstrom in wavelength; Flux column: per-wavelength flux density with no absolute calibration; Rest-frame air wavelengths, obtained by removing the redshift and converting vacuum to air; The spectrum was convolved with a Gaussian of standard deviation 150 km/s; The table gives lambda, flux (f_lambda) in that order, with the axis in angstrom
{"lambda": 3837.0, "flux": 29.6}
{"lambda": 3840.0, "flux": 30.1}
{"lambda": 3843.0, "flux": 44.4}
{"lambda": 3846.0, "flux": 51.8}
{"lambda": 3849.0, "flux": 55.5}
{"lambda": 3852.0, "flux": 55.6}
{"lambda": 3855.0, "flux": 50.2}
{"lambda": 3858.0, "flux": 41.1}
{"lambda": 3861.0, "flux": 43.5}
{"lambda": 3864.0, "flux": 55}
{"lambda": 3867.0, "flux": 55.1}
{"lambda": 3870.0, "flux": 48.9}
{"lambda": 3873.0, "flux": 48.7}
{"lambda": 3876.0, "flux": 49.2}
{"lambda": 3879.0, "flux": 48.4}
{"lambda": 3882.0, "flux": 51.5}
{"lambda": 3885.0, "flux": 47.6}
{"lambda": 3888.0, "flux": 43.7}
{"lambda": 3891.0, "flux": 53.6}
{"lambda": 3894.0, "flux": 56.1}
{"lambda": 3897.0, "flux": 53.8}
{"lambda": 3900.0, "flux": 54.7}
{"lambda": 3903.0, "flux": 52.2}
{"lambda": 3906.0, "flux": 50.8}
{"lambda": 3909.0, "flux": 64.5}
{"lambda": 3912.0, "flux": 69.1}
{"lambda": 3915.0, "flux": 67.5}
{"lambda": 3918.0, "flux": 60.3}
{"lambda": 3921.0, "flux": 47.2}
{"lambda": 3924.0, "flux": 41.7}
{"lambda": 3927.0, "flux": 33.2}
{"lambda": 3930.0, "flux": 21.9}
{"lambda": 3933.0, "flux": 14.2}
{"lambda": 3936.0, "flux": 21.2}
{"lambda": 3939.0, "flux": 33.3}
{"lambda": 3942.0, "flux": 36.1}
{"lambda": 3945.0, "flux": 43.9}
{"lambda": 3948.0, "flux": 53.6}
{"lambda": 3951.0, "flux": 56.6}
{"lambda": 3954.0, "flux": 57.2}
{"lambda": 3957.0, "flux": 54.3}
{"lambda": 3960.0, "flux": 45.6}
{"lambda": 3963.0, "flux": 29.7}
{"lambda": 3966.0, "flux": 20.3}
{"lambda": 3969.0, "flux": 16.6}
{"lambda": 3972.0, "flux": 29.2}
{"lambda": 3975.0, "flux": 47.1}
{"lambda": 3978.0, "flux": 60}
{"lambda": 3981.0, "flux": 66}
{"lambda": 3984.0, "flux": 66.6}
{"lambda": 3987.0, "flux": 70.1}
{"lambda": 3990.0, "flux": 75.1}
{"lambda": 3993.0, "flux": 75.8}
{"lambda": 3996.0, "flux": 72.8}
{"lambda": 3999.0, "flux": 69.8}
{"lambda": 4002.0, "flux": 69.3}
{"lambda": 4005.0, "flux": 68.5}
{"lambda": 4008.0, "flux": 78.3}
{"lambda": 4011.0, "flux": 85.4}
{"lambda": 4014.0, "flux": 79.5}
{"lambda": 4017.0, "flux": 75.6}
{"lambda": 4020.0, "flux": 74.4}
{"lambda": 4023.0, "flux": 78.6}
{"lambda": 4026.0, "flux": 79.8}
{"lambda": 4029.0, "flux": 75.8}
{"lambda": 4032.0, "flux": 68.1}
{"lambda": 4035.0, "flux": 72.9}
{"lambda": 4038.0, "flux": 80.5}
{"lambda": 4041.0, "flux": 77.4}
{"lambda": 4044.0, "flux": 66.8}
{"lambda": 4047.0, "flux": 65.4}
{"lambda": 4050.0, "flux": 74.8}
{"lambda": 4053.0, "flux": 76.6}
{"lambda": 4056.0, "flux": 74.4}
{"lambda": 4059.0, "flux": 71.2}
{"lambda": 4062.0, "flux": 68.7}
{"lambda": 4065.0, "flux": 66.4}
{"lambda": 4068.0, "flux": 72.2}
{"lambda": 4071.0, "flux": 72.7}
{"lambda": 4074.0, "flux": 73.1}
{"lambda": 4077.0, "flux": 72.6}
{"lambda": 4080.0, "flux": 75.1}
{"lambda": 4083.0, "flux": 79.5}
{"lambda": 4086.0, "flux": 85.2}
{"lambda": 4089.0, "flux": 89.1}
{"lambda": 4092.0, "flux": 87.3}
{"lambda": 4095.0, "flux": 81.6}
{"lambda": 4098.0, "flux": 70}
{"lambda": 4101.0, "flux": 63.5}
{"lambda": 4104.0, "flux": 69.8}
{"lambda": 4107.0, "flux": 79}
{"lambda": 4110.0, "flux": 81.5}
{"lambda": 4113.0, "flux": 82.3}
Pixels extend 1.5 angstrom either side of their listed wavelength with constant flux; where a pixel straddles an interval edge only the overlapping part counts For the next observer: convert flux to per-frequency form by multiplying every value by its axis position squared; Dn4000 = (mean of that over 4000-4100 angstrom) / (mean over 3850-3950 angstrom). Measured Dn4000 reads 1.71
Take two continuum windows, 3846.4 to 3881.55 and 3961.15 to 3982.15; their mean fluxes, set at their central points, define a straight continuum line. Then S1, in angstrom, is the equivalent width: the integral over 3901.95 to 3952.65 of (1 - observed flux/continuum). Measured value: -2.2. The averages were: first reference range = 50.2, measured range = 45.1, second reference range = 38.1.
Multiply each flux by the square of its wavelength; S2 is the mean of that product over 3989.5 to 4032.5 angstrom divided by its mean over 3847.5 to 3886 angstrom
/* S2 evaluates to 1.62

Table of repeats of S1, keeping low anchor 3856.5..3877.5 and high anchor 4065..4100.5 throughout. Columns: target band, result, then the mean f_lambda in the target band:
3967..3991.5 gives 4.1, 53.2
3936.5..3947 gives 3.9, 36.9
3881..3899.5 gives 0.2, 51.2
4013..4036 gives -2.0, 75.6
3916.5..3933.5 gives 5.6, 37.7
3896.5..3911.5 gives -0.7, 56.2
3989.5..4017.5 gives -3.5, 75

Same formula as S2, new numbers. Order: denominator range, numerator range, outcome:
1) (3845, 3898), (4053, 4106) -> 1.65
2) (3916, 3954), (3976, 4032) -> 1.90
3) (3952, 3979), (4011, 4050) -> 1.94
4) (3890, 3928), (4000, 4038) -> 1.47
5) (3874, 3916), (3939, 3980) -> 0.80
